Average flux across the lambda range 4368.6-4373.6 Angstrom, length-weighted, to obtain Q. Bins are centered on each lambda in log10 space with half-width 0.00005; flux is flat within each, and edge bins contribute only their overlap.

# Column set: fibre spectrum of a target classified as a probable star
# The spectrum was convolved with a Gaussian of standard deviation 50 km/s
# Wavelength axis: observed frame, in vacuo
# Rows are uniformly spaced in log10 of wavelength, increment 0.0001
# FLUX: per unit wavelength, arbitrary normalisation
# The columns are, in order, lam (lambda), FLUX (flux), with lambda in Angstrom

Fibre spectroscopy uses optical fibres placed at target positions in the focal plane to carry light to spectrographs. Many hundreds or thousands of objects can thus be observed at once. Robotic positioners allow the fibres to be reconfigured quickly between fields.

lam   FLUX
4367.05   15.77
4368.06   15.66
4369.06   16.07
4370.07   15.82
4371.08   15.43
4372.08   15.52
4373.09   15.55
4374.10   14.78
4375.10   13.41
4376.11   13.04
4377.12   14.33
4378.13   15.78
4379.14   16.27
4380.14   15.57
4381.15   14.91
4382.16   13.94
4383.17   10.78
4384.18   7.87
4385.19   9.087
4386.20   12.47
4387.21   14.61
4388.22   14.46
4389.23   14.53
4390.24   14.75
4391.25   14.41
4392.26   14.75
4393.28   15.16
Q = 15.7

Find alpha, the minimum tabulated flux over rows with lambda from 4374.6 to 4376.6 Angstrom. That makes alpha 13.04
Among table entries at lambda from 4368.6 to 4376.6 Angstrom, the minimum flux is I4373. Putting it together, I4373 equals 13.04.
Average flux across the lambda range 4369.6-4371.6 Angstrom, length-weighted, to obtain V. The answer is 15.6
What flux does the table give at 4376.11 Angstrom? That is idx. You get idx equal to 13.04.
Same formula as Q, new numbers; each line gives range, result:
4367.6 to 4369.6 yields 15.9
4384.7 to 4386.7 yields 10.8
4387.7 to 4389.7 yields 14.5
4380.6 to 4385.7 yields 11.3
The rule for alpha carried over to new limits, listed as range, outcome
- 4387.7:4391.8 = 14.41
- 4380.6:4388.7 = 7.87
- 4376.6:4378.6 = 14.33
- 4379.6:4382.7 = 13.94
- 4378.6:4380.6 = 15.57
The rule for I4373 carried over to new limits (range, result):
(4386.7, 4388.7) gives 14.46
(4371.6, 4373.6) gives 15.52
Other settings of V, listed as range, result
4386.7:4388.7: 14.5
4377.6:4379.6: 16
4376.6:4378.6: 15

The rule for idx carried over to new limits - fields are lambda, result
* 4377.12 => 14.33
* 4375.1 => 13.41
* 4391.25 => 14.41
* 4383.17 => 10.78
